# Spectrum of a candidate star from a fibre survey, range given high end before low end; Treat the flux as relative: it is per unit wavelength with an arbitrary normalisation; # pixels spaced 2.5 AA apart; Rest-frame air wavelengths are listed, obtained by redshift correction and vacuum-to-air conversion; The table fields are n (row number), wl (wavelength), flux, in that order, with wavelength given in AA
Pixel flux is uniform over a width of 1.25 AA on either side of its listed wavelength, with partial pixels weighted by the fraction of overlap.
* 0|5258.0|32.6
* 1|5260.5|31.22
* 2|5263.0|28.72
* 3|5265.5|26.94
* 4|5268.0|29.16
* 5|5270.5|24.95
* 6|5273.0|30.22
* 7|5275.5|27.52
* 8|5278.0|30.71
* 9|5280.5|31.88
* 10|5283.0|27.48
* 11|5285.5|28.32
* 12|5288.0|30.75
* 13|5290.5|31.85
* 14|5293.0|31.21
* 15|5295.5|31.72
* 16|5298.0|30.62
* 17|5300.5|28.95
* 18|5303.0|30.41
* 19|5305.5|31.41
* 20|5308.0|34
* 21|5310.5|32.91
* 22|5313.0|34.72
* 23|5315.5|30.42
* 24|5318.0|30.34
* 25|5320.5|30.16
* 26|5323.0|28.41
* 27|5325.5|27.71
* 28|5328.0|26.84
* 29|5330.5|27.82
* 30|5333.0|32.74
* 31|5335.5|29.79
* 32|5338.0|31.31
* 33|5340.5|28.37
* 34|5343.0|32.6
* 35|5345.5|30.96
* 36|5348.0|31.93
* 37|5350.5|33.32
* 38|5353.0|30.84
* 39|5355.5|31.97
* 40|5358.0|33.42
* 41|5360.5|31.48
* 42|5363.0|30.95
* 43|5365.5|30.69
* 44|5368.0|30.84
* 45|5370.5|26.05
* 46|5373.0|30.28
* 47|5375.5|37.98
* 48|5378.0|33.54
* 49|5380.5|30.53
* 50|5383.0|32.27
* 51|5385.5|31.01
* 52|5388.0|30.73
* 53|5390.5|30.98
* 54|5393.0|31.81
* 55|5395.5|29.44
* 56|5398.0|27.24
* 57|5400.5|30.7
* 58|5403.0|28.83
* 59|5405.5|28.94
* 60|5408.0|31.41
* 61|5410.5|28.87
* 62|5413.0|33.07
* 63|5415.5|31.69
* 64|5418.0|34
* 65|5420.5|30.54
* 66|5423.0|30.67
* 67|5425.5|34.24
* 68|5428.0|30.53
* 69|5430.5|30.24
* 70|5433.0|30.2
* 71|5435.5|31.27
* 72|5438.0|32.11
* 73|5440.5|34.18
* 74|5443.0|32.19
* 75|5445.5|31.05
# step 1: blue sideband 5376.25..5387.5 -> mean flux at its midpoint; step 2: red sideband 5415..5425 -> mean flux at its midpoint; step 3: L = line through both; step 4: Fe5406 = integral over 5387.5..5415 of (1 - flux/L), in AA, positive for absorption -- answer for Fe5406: 1.5 AA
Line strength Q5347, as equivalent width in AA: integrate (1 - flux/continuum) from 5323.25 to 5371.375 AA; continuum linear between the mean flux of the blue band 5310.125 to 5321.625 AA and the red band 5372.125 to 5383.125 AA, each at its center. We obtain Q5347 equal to 2.8 AA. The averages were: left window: 31.6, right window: 33.1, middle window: 30.5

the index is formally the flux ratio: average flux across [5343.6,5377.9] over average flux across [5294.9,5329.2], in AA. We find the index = 1.0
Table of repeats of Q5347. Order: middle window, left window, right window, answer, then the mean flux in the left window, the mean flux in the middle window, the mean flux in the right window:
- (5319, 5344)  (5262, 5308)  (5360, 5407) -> 0.5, 29.7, 29.6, 30.7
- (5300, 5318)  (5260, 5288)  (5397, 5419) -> -1.6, 28.9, 31.8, 30.5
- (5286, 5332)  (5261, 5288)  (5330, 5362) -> -0.9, 28.8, 30.5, 31.4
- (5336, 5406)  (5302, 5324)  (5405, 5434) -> 0.7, 31.5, 31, 31.3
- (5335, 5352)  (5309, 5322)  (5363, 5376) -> 0.0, 31.7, 31.2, 30.8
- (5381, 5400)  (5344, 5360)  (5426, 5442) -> 0.8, 32.1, 30.5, 31.6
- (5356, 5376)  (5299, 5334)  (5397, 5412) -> -0.9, 30.5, 31.2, 29.4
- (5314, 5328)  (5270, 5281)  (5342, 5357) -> 0.7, 29.1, 29.3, 32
